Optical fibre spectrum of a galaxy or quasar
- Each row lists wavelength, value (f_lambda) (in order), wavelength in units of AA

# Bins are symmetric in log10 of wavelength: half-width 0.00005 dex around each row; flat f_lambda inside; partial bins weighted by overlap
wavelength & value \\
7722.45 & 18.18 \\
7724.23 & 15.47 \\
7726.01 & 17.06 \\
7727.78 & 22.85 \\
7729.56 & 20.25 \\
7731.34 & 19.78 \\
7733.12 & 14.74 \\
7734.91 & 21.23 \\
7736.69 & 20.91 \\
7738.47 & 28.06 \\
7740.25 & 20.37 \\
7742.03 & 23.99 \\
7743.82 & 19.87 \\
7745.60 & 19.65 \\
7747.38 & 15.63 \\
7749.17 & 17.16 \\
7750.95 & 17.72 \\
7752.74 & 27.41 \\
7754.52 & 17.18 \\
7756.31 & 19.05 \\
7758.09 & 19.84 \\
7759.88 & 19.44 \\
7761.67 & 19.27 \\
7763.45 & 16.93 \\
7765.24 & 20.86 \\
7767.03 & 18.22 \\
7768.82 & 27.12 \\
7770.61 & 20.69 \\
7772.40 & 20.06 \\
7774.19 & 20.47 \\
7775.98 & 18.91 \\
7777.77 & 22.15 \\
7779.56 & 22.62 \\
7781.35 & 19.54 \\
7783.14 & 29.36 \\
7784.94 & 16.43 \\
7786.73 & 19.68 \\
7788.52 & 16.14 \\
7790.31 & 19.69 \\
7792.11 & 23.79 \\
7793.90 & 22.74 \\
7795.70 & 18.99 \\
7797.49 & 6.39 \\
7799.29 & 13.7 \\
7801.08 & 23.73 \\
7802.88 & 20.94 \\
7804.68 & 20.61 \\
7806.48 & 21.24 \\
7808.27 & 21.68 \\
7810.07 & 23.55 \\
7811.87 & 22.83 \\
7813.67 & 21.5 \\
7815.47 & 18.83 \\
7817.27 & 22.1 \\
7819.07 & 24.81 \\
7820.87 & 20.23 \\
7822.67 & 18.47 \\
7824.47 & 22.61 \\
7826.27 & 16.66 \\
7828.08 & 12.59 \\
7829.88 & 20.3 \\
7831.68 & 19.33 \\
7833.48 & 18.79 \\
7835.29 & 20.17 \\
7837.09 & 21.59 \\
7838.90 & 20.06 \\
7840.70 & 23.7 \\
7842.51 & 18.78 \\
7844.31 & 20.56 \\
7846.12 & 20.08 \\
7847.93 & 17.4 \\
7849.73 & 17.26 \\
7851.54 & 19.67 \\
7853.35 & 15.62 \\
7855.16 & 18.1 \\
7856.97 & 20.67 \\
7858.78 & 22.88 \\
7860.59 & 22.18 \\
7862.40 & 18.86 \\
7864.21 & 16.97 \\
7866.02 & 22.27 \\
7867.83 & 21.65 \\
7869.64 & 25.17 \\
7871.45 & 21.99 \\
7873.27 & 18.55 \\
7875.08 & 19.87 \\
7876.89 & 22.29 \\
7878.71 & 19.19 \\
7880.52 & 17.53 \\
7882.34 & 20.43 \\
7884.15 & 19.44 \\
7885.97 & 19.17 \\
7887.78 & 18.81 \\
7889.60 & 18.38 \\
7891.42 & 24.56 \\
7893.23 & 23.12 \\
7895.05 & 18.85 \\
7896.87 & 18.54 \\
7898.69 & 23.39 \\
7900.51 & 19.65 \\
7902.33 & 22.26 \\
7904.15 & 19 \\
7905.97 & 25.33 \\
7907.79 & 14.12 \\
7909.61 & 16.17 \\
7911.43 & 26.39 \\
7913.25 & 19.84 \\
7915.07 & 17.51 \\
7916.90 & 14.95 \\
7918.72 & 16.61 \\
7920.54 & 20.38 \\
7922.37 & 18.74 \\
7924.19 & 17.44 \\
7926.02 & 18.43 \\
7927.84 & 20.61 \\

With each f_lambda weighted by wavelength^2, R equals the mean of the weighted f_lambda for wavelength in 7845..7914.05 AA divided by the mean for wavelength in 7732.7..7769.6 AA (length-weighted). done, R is 1.0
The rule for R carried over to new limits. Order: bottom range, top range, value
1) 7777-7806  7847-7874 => 1.03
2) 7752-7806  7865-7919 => 1.04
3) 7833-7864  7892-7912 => 1.06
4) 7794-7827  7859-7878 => 1.07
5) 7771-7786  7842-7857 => 0.89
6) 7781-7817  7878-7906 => 1.04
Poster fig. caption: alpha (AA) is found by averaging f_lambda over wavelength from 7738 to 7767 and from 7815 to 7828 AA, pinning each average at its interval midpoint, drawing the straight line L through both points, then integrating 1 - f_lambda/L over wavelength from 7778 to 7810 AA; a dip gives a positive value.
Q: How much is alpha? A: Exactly 0.1 AA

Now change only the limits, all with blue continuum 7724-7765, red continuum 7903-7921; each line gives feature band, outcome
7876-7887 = -0.3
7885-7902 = -1.3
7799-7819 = -1.9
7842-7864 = 0.1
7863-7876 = -1.1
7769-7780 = -0.8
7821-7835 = 0.6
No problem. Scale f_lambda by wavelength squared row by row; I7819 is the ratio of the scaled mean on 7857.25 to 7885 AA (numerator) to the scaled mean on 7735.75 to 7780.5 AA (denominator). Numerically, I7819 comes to 1.03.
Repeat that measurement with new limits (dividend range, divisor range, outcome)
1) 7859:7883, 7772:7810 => 1.05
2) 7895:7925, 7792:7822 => 0.98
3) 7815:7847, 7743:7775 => 1.03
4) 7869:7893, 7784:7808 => 1.11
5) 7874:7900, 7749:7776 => 1.04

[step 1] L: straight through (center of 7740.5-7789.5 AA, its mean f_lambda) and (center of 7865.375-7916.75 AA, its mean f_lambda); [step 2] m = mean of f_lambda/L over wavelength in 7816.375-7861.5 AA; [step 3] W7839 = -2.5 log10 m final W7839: 0.029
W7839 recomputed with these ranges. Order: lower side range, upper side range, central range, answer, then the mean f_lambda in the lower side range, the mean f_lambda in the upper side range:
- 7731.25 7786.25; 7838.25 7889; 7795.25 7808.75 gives 0.11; 20.5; 20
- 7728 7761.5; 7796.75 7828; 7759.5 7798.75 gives 0.00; 20.2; 19.9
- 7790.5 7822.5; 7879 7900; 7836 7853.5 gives 0.03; 20.4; 20.2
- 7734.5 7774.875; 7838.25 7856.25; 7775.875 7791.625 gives -0.03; 20.5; 19.1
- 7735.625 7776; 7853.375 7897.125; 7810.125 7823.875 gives -0.05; 20.4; 20.3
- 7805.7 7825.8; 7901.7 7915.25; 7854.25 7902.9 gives 0.00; 21.5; 20.2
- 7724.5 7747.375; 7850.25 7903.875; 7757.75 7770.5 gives 0.01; 20.4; 20.3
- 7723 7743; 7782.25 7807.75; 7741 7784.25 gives -0.03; 20.4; 19.6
